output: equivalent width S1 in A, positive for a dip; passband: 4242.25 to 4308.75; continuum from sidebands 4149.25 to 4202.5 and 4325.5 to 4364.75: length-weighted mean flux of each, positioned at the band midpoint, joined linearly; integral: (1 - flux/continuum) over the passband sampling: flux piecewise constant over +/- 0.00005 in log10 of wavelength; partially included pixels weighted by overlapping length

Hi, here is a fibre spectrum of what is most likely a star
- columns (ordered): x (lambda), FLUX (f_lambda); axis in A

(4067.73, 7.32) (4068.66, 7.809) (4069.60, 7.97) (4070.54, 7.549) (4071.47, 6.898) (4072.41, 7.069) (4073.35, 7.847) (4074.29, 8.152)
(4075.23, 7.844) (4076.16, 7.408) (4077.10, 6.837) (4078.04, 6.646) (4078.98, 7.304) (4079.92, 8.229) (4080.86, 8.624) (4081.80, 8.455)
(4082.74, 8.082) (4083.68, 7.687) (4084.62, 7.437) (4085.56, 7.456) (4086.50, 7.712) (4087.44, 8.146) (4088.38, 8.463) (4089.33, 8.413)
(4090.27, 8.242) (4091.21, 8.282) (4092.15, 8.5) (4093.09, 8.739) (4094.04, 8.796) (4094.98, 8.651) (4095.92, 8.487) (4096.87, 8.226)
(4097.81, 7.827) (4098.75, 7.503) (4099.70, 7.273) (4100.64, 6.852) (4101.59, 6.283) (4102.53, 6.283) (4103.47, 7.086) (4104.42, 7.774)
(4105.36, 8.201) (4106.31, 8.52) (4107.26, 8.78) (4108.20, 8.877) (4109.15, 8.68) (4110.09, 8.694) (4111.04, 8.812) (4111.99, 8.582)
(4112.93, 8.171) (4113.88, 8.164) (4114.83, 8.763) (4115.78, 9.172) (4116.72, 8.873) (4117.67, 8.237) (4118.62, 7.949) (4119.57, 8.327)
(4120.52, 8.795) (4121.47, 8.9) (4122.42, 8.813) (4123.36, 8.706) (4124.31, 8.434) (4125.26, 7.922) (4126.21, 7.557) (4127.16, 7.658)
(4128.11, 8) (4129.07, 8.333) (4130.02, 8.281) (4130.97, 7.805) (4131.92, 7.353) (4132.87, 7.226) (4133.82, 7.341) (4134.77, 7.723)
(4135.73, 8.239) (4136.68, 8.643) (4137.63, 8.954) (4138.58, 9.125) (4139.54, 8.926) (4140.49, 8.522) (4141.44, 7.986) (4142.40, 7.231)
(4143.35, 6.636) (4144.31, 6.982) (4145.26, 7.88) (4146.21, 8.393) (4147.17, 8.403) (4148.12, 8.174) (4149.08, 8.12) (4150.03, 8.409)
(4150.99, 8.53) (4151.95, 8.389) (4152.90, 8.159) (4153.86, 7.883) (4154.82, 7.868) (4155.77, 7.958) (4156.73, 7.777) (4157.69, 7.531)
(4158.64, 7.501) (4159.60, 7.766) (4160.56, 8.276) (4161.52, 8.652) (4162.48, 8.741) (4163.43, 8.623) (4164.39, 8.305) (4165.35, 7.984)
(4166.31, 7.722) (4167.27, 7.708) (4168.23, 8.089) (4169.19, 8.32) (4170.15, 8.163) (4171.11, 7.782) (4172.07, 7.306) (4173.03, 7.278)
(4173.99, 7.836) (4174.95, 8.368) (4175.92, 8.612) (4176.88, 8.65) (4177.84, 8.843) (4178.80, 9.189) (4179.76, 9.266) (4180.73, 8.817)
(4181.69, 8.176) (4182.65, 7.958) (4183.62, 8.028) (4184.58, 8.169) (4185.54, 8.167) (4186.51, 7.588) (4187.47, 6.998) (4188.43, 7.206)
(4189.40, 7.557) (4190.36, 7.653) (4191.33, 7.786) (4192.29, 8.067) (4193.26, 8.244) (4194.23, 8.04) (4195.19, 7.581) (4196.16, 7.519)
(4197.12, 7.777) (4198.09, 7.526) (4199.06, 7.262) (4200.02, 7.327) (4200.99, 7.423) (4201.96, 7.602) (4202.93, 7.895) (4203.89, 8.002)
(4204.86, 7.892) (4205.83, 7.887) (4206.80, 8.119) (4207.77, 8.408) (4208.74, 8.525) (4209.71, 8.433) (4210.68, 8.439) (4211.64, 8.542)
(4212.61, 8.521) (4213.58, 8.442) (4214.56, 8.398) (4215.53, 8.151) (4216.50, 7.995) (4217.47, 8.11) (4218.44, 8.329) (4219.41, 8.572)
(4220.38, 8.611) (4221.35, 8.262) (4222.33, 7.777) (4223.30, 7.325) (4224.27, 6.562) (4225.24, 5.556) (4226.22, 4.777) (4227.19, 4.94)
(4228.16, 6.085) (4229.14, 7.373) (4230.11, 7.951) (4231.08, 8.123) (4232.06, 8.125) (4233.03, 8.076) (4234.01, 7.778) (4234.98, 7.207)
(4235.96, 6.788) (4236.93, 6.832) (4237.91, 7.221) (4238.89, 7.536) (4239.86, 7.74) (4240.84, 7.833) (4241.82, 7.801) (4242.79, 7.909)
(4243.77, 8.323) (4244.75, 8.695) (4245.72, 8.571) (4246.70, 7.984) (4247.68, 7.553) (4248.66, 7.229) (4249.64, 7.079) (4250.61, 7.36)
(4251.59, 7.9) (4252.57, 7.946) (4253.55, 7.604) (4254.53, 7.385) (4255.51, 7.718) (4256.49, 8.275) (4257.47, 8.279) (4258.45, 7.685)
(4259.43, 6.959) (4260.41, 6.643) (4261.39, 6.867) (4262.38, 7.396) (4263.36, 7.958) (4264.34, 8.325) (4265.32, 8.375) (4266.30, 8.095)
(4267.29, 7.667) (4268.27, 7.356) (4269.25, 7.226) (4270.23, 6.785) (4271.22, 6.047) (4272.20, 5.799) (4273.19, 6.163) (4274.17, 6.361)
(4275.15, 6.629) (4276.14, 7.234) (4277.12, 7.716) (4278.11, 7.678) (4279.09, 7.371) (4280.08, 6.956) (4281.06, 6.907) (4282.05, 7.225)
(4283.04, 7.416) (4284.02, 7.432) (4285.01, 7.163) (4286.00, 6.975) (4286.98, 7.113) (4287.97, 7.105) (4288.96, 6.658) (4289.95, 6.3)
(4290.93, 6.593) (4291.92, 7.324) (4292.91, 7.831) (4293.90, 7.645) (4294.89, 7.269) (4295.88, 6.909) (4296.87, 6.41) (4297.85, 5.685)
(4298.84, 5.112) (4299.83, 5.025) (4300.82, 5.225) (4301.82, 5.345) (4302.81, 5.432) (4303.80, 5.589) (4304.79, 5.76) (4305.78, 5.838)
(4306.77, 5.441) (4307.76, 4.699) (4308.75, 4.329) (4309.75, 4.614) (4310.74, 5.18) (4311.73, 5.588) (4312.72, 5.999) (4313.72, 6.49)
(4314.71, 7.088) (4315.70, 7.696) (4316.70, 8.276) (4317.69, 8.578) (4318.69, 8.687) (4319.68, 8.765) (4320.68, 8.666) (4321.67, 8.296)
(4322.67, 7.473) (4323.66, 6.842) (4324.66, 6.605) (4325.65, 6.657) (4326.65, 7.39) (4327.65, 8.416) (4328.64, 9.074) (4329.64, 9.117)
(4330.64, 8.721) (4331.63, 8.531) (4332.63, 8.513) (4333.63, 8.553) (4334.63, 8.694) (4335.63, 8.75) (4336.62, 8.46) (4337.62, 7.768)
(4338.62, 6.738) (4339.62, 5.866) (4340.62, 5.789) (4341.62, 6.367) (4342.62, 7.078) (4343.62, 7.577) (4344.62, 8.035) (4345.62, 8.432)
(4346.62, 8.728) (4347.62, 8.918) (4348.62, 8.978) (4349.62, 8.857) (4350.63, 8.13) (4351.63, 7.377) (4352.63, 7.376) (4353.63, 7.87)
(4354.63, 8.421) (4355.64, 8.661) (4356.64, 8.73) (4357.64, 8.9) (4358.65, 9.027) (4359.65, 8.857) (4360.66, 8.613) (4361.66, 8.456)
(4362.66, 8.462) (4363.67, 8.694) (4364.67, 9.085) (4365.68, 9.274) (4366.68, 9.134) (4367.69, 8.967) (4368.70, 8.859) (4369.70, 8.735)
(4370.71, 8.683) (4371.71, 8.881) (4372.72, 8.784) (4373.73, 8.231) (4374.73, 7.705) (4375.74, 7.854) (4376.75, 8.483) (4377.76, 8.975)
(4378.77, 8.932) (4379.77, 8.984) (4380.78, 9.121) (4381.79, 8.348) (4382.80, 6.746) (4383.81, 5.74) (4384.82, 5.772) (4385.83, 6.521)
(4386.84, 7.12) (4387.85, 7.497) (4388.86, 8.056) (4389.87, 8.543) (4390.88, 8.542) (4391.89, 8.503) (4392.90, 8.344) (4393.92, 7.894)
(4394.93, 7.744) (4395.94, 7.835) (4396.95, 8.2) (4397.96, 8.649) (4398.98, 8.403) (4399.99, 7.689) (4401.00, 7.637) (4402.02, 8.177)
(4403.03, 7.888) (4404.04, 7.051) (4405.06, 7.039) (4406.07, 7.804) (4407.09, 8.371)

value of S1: 9.0 A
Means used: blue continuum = 8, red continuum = 8.17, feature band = 7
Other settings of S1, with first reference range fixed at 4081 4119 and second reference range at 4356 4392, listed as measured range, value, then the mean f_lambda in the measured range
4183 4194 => 0.56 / 7.77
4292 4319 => 6.74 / 6.21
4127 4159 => 0.63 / 8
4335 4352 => 1.11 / 7.77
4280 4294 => 1.98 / 7.1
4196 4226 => 1.19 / 7.89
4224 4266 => 3.97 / 7.46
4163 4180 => -0.05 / 8.21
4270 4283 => 2.20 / 6.85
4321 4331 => 0.52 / 7.86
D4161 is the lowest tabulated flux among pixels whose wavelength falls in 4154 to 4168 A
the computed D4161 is 7.501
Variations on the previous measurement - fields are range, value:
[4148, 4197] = 6.998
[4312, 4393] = 5.74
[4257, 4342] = 4.329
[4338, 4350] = 5.789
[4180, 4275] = 4.777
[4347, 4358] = 7.376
